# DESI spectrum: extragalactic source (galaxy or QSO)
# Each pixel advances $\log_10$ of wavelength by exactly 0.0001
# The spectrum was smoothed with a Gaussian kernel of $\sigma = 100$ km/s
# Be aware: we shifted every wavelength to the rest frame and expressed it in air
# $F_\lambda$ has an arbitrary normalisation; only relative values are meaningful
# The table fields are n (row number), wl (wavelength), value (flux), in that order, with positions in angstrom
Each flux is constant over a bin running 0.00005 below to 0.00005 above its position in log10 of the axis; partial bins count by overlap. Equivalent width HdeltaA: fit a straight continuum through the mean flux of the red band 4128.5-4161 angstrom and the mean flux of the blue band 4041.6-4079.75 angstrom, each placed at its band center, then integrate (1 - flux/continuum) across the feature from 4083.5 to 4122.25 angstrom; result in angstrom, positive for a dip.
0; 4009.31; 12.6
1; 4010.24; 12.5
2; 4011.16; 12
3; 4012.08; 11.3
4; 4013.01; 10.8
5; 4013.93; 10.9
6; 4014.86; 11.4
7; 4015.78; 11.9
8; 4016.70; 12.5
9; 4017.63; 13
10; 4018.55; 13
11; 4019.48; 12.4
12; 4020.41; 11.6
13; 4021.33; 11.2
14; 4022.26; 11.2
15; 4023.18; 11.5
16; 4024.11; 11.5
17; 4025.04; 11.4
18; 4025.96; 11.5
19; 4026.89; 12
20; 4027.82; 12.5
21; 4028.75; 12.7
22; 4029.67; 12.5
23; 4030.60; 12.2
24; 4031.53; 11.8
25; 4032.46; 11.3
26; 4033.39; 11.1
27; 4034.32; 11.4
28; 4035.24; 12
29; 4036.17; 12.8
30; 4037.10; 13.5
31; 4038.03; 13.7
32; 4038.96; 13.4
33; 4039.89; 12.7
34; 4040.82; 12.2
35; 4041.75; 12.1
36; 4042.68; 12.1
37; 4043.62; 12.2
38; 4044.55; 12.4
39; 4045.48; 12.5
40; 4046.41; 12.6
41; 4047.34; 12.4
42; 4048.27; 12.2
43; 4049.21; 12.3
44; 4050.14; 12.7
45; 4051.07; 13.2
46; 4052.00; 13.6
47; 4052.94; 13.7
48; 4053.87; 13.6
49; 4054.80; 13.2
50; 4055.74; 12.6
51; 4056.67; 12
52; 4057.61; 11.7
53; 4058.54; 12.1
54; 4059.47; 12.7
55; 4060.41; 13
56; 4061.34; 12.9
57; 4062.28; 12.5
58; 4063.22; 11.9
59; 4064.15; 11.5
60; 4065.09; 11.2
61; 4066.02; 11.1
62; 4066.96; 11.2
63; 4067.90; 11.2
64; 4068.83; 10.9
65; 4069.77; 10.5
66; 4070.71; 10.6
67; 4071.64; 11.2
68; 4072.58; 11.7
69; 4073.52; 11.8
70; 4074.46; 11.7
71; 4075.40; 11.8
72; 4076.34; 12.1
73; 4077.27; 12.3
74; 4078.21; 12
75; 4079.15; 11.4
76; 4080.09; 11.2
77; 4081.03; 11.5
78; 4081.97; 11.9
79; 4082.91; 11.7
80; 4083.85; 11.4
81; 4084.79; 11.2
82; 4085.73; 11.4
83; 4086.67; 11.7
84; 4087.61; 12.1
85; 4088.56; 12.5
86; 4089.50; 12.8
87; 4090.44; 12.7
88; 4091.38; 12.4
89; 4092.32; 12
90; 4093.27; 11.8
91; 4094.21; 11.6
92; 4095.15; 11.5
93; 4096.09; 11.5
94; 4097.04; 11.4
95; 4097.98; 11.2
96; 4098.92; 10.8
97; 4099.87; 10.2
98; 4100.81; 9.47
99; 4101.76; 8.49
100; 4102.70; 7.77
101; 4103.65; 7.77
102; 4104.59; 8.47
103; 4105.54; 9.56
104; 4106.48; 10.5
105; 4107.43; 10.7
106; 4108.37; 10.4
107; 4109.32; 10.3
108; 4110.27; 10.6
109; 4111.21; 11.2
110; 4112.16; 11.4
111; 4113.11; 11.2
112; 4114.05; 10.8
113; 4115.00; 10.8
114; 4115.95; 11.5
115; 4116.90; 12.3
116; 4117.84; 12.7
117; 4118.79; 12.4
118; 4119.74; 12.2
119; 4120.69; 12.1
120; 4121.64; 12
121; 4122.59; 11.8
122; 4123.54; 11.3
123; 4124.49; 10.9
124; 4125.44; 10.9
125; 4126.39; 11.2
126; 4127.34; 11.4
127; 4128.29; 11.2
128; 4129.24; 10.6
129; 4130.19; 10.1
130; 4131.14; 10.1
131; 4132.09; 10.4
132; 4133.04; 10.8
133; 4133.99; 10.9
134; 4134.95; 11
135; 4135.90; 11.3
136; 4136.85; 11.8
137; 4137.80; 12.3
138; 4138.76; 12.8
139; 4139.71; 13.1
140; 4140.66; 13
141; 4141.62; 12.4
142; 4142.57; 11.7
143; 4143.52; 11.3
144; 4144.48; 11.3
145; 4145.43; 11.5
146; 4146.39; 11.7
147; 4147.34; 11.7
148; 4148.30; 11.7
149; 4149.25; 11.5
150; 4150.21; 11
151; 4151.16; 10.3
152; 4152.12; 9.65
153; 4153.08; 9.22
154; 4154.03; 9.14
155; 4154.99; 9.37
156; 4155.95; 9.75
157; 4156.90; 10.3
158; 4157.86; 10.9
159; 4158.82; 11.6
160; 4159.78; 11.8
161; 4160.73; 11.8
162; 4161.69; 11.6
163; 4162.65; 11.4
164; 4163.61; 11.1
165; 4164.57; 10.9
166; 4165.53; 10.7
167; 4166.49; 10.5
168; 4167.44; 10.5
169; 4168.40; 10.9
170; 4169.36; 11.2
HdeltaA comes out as 1.7 angstrom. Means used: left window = 12.1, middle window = 11.1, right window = 11.1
